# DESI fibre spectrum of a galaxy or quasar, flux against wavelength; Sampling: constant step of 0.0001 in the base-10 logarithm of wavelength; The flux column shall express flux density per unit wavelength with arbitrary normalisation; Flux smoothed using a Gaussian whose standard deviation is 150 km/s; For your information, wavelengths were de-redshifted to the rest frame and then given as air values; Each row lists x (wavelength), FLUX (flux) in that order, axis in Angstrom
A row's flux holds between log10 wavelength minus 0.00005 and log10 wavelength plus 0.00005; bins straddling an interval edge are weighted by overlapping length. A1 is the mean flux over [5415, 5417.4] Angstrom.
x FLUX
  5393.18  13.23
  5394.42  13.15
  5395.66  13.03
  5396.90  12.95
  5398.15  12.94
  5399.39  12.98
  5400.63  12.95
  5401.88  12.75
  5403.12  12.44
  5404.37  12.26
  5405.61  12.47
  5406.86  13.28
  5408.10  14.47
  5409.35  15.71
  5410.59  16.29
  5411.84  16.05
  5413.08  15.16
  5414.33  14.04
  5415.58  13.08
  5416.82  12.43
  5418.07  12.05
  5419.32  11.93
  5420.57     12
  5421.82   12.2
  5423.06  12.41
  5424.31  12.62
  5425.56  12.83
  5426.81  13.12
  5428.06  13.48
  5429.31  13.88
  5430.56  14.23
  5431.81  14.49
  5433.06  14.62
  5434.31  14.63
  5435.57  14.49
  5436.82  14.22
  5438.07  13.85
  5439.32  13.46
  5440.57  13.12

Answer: 12.8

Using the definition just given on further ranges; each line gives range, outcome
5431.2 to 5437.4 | 14.5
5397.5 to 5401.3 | 12.9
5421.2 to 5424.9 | 12.4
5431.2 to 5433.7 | 14.6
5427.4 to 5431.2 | 13.9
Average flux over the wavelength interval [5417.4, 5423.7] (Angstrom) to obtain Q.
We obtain 12.1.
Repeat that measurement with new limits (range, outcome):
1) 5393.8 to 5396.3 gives 13.1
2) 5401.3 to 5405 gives 12.5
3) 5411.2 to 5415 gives 15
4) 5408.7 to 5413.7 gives 15.8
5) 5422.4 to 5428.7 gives 12.9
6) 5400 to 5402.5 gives 12.8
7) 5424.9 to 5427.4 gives 13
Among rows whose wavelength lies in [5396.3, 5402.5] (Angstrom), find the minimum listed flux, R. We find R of 12.75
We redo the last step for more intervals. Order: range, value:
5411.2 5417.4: 12.43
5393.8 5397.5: 12.95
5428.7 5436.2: 13.88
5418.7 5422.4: 11.93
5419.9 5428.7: 12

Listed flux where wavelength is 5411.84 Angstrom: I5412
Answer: 16.05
